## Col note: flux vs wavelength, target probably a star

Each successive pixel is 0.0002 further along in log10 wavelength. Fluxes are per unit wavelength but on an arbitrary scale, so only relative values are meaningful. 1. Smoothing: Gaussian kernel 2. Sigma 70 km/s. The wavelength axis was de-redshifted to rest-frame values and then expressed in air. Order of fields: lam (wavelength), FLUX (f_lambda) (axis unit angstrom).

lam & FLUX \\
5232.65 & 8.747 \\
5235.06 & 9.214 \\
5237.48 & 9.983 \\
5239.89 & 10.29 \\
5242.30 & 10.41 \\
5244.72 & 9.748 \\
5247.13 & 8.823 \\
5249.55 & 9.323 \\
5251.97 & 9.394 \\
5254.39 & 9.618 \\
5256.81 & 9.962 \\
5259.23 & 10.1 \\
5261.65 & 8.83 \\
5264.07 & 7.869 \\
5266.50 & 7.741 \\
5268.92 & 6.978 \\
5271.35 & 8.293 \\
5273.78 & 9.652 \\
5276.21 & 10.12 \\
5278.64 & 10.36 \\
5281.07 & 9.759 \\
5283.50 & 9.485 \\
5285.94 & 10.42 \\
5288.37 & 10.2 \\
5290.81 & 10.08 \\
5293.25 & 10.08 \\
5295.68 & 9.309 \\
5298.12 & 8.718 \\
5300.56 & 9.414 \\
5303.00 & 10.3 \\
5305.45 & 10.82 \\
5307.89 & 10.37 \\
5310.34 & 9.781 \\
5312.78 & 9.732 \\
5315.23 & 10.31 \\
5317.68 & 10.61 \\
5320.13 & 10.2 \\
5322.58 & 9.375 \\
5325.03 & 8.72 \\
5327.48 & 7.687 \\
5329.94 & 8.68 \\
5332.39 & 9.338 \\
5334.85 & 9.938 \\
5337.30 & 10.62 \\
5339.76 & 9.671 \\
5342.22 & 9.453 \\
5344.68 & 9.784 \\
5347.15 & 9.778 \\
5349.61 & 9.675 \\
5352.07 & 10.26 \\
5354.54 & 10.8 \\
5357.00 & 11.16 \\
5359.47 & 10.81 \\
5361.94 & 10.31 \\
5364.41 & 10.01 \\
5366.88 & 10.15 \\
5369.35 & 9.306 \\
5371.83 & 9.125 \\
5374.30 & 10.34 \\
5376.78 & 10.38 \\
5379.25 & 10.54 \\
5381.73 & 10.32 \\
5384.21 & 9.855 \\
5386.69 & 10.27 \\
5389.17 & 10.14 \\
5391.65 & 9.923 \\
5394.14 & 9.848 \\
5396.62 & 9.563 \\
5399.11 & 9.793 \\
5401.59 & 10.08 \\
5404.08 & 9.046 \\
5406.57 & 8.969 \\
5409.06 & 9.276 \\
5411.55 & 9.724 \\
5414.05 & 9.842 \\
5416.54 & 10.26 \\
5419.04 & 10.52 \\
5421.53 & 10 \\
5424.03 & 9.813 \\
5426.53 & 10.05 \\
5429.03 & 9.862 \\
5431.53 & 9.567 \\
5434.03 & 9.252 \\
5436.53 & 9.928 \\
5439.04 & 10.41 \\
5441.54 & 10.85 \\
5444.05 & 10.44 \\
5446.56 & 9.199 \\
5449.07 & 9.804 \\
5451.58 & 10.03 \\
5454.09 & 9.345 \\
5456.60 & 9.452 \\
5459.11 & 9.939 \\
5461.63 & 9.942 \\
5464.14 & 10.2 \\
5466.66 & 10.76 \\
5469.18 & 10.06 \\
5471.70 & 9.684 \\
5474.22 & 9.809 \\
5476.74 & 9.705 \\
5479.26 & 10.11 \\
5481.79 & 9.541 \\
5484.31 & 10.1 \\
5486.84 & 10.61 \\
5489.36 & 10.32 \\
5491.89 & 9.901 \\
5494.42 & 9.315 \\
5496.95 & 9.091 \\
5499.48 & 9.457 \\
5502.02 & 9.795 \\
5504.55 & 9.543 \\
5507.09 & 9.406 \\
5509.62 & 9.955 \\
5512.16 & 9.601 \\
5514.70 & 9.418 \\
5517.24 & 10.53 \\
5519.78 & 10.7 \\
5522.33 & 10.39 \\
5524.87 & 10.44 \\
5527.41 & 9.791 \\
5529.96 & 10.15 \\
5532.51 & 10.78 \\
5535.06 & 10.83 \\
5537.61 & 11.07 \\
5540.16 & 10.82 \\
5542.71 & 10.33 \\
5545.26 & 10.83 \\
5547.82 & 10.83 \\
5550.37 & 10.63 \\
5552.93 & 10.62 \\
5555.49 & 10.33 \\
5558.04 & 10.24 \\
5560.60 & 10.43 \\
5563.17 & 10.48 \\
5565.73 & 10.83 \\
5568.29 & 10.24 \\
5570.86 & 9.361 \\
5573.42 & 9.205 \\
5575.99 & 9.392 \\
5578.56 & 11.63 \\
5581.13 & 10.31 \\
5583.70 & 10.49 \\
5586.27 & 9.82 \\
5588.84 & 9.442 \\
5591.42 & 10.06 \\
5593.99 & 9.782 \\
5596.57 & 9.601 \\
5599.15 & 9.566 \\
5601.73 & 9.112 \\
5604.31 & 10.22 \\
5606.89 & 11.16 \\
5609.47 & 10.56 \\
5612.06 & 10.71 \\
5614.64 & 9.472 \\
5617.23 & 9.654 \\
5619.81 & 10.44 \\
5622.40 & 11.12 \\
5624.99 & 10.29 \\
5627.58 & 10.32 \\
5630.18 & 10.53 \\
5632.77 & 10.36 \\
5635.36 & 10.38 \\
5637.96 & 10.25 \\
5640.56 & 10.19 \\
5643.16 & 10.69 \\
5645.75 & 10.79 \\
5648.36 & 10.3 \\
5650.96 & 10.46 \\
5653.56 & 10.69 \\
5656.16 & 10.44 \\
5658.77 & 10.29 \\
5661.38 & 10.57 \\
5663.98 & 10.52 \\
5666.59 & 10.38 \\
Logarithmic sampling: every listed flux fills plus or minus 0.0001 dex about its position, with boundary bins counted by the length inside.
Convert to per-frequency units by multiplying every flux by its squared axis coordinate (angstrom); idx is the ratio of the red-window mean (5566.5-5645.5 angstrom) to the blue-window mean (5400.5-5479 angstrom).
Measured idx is 1.1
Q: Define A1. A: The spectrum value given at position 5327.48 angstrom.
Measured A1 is 7.687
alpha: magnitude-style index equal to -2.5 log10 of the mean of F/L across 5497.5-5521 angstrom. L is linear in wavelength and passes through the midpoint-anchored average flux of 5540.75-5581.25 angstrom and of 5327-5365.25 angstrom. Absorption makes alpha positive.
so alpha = 0.05 mag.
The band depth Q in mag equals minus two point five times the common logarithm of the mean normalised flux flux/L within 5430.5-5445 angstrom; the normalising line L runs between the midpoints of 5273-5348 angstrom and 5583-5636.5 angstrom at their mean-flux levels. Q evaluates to -0.02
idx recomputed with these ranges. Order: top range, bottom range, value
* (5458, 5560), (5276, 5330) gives 1.12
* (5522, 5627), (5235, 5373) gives 1.17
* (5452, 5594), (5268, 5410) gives 1.10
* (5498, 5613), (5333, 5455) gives 1.09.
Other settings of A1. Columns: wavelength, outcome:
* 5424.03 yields 9.813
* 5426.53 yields 10.05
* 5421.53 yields 10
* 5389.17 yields 10.14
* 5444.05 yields 10.44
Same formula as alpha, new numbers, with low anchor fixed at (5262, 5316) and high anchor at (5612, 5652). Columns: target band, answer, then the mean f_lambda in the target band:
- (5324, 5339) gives 0.05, 9.19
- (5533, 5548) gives -0.07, 10.8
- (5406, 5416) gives 0.03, 9.54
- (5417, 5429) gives -0.03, 10.1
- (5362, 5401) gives -0.03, 9.98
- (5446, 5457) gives 0.04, 9.6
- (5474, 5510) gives 0.03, 9.77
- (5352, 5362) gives -0.11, 10.8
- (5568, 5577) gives 0.08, 9.48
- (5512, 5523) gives -0.01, 10.2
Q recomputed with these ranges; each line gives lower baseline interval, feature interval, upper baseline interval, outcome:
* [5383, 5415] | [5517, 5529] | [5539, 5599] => -0.027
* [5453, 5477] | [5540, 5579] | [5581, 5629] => -0.033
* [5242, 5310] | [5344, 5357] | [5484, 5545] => -0.053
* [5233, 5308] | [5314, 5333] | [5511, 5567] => 0.038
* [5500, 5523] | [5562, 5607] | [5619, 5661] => 0.023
